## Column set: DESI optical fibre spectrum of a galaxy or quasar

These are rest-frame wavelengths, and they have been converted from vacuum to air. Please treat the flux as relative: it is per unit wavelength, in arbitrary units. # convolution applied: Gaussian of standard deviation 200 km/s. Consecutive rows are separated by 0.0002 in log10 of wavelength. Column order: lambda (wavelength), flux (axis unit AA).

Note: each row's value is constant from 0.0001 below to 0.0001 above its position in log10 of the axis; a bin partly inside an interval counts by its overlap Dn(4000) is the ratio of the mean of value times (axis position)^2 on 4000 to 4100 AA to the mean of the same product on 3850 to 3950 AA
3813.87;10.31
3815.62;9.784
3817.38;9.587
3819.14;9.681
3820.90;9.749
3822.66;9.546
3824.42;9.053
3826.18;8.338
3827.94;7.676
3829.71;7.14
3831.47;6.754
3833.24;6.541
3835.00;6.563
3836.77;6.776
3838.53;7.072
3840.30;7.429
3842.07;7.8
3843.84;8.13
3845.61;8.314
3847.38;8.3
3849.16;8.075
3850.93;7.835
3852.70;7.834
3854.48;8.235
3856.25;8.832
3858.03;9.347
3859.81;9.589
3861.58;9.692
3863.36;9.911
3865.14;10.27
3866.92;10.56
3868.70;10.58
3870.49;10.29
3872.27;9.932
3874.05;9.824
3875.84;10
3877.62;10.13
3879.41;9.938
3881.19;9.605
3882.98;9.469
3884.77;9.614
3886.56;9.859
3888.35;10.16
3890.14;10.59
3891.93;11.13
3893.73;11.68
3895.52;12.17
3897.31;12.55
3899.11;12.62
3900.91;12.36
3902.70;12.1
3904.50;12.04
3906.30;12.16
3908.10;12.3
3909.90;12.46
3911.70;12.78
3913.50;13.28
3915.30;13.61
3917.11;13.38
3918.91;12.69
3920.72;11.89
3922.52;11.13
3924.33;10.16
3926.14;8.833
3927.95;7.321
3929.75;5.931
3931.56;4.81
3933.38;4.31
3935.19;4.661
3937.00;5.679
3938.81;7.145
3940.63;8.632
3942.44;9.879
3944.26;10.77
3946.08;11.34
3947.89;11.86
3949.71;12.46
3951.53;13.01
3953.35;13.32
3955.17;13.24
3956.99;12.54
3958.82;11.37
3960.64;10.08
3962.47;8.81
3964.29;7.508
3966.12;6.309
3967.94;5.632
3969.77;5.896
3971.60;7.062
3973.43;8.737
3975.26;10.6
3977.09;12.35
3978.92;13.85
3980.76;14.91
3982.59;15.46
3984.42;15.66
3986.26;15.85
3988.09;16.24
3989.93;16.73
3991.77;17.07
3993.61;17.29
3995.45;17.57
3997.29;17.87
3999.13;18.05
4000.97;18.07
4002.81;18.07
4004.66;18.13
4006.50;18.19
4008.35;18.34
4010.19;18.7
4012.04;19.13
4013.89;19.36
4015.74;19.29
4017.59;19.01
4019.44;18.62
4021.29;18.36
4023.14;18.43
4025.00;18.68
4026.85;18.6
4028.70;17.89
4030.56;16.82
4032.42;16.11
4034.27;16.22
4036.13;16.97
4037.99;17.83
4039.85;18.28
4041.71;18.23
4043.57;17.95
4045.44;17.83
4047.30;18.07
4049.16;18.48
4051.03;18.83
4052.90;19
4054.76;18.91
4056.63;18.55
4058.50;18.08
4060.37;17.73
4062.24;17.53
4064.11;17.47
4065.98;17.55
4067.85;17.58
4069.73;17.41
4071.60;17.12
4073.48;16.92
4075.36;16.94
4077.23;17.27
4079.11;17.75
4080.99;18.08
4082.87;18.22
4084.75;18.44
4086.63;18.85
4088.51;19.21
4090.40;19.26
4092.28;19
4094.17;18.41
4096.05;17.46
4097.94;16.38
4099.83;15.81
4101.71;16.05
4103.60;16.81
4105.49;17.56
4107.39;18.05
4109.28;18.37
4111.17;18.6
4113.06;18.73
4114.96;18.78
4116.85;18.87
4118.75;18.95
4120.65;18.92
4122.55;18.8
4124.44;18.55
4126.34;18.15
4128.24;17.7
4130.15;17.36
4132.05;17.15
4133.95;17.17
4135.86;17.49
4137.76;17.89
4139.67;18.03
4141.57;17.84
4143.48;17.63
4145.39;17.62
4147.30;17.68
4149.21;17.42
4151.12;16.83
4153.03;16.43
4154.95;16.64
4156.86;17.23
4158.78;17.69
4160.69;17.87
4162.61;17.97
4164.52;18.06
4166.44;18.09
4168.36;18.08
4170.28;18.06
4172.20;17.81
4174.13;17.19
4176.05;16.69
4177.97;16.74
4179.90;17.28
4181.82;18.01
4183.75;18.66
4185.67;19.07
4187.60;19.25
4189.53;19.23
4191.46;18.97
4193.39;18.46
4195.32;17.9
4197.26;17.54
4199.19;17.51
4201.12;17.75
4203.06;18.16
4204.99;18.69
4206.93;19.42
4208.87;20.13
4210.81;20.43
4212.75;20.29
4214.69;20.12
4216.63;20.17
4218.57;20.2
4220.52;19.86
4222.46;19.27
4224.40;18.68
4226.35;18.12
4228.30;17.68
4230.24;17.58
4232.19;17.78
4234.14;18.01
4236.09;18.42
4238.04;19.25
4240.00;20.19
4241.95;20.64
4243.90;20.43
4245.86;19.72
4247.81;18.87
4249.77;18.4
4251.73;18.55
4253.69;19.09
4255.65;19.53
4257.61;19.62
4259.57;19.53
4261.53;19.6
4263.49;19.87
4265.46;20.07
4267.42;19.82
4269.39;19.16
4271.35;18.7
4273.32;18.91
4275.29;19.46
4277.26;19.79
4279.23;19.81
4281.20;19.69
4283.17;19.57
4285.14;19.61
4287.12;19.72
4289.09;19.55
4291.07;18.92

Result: 1.92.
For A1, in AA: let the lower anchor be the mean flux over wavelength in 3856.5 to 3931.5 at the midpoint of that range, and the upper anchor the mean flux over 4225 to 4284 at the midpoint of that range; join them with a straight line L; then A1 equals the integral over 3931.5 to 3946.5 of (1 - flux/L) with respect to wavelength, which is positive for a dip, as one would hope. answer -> 5.5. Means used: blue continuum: 10.7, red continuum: 19.2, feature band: 7.49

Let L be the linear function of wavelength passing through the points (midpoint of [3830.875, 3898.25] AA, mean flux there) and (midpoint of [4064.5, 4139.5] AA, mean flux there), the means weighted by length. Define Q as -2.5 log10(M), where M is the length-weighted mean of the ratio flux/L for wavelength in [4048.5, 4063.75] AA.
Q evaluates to -0.13 mag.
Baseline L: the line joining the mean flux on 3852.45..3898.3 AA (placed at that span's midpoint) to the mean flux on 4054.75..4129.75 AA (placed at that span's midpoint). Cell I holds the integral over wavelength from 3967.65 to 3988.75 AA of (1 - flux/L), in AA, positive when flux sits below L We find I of 2.9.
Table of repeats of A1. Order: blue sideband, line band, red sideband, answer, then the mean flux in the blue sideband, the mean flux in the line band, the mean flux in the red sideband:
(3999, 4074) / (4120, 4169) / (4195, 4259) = 2.4 AA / 18.1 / 17.7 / 19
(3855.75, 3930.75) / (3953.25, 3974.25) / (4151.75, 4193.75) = 5.8 AA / 10.8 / 9.05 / 17.9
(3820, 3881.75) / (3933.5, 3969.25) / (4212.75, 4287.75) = 5.8 AA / 8.73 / 9.54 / 19.3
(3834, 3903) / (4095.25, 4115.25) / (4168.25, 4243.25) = -1.9 AA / 9.6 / 17.5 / 18.7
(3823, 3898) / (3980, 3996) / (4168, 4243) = -4.6 AA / 9.13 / 16.3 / 18.7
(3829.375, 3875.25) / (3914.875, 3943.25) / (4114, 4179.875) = 5.8 AA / 8.55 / 8.66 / 17.7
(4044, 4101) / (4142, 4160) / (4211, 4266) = 1.3 AA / 17.9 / 17.3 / 19.3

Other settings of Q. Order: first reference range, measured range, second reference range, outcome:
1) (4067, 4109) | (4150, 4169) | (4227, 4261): 0.05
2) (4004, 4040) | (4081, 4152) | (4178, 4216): 0.03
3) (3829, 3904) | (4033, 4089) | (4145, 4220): -0.20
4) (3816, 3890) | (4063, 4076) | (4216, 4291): -0.19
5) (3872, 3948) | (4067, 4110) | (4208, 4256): -0.16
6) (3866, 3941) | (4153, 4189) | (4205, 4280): -0.02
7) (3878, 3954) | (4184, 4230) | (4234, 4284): -0.05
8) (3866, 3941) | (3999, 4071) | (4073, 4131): -0.18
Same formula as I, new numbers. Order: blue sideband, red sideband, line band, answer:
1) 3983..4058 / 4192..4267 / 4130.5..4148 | 0.9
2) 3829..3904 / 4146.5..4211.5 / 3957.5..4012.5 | -4.9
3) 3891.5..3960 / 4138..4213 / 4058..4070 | -2.3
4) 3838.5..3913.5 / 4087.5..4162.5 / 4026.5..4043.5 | -2.7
